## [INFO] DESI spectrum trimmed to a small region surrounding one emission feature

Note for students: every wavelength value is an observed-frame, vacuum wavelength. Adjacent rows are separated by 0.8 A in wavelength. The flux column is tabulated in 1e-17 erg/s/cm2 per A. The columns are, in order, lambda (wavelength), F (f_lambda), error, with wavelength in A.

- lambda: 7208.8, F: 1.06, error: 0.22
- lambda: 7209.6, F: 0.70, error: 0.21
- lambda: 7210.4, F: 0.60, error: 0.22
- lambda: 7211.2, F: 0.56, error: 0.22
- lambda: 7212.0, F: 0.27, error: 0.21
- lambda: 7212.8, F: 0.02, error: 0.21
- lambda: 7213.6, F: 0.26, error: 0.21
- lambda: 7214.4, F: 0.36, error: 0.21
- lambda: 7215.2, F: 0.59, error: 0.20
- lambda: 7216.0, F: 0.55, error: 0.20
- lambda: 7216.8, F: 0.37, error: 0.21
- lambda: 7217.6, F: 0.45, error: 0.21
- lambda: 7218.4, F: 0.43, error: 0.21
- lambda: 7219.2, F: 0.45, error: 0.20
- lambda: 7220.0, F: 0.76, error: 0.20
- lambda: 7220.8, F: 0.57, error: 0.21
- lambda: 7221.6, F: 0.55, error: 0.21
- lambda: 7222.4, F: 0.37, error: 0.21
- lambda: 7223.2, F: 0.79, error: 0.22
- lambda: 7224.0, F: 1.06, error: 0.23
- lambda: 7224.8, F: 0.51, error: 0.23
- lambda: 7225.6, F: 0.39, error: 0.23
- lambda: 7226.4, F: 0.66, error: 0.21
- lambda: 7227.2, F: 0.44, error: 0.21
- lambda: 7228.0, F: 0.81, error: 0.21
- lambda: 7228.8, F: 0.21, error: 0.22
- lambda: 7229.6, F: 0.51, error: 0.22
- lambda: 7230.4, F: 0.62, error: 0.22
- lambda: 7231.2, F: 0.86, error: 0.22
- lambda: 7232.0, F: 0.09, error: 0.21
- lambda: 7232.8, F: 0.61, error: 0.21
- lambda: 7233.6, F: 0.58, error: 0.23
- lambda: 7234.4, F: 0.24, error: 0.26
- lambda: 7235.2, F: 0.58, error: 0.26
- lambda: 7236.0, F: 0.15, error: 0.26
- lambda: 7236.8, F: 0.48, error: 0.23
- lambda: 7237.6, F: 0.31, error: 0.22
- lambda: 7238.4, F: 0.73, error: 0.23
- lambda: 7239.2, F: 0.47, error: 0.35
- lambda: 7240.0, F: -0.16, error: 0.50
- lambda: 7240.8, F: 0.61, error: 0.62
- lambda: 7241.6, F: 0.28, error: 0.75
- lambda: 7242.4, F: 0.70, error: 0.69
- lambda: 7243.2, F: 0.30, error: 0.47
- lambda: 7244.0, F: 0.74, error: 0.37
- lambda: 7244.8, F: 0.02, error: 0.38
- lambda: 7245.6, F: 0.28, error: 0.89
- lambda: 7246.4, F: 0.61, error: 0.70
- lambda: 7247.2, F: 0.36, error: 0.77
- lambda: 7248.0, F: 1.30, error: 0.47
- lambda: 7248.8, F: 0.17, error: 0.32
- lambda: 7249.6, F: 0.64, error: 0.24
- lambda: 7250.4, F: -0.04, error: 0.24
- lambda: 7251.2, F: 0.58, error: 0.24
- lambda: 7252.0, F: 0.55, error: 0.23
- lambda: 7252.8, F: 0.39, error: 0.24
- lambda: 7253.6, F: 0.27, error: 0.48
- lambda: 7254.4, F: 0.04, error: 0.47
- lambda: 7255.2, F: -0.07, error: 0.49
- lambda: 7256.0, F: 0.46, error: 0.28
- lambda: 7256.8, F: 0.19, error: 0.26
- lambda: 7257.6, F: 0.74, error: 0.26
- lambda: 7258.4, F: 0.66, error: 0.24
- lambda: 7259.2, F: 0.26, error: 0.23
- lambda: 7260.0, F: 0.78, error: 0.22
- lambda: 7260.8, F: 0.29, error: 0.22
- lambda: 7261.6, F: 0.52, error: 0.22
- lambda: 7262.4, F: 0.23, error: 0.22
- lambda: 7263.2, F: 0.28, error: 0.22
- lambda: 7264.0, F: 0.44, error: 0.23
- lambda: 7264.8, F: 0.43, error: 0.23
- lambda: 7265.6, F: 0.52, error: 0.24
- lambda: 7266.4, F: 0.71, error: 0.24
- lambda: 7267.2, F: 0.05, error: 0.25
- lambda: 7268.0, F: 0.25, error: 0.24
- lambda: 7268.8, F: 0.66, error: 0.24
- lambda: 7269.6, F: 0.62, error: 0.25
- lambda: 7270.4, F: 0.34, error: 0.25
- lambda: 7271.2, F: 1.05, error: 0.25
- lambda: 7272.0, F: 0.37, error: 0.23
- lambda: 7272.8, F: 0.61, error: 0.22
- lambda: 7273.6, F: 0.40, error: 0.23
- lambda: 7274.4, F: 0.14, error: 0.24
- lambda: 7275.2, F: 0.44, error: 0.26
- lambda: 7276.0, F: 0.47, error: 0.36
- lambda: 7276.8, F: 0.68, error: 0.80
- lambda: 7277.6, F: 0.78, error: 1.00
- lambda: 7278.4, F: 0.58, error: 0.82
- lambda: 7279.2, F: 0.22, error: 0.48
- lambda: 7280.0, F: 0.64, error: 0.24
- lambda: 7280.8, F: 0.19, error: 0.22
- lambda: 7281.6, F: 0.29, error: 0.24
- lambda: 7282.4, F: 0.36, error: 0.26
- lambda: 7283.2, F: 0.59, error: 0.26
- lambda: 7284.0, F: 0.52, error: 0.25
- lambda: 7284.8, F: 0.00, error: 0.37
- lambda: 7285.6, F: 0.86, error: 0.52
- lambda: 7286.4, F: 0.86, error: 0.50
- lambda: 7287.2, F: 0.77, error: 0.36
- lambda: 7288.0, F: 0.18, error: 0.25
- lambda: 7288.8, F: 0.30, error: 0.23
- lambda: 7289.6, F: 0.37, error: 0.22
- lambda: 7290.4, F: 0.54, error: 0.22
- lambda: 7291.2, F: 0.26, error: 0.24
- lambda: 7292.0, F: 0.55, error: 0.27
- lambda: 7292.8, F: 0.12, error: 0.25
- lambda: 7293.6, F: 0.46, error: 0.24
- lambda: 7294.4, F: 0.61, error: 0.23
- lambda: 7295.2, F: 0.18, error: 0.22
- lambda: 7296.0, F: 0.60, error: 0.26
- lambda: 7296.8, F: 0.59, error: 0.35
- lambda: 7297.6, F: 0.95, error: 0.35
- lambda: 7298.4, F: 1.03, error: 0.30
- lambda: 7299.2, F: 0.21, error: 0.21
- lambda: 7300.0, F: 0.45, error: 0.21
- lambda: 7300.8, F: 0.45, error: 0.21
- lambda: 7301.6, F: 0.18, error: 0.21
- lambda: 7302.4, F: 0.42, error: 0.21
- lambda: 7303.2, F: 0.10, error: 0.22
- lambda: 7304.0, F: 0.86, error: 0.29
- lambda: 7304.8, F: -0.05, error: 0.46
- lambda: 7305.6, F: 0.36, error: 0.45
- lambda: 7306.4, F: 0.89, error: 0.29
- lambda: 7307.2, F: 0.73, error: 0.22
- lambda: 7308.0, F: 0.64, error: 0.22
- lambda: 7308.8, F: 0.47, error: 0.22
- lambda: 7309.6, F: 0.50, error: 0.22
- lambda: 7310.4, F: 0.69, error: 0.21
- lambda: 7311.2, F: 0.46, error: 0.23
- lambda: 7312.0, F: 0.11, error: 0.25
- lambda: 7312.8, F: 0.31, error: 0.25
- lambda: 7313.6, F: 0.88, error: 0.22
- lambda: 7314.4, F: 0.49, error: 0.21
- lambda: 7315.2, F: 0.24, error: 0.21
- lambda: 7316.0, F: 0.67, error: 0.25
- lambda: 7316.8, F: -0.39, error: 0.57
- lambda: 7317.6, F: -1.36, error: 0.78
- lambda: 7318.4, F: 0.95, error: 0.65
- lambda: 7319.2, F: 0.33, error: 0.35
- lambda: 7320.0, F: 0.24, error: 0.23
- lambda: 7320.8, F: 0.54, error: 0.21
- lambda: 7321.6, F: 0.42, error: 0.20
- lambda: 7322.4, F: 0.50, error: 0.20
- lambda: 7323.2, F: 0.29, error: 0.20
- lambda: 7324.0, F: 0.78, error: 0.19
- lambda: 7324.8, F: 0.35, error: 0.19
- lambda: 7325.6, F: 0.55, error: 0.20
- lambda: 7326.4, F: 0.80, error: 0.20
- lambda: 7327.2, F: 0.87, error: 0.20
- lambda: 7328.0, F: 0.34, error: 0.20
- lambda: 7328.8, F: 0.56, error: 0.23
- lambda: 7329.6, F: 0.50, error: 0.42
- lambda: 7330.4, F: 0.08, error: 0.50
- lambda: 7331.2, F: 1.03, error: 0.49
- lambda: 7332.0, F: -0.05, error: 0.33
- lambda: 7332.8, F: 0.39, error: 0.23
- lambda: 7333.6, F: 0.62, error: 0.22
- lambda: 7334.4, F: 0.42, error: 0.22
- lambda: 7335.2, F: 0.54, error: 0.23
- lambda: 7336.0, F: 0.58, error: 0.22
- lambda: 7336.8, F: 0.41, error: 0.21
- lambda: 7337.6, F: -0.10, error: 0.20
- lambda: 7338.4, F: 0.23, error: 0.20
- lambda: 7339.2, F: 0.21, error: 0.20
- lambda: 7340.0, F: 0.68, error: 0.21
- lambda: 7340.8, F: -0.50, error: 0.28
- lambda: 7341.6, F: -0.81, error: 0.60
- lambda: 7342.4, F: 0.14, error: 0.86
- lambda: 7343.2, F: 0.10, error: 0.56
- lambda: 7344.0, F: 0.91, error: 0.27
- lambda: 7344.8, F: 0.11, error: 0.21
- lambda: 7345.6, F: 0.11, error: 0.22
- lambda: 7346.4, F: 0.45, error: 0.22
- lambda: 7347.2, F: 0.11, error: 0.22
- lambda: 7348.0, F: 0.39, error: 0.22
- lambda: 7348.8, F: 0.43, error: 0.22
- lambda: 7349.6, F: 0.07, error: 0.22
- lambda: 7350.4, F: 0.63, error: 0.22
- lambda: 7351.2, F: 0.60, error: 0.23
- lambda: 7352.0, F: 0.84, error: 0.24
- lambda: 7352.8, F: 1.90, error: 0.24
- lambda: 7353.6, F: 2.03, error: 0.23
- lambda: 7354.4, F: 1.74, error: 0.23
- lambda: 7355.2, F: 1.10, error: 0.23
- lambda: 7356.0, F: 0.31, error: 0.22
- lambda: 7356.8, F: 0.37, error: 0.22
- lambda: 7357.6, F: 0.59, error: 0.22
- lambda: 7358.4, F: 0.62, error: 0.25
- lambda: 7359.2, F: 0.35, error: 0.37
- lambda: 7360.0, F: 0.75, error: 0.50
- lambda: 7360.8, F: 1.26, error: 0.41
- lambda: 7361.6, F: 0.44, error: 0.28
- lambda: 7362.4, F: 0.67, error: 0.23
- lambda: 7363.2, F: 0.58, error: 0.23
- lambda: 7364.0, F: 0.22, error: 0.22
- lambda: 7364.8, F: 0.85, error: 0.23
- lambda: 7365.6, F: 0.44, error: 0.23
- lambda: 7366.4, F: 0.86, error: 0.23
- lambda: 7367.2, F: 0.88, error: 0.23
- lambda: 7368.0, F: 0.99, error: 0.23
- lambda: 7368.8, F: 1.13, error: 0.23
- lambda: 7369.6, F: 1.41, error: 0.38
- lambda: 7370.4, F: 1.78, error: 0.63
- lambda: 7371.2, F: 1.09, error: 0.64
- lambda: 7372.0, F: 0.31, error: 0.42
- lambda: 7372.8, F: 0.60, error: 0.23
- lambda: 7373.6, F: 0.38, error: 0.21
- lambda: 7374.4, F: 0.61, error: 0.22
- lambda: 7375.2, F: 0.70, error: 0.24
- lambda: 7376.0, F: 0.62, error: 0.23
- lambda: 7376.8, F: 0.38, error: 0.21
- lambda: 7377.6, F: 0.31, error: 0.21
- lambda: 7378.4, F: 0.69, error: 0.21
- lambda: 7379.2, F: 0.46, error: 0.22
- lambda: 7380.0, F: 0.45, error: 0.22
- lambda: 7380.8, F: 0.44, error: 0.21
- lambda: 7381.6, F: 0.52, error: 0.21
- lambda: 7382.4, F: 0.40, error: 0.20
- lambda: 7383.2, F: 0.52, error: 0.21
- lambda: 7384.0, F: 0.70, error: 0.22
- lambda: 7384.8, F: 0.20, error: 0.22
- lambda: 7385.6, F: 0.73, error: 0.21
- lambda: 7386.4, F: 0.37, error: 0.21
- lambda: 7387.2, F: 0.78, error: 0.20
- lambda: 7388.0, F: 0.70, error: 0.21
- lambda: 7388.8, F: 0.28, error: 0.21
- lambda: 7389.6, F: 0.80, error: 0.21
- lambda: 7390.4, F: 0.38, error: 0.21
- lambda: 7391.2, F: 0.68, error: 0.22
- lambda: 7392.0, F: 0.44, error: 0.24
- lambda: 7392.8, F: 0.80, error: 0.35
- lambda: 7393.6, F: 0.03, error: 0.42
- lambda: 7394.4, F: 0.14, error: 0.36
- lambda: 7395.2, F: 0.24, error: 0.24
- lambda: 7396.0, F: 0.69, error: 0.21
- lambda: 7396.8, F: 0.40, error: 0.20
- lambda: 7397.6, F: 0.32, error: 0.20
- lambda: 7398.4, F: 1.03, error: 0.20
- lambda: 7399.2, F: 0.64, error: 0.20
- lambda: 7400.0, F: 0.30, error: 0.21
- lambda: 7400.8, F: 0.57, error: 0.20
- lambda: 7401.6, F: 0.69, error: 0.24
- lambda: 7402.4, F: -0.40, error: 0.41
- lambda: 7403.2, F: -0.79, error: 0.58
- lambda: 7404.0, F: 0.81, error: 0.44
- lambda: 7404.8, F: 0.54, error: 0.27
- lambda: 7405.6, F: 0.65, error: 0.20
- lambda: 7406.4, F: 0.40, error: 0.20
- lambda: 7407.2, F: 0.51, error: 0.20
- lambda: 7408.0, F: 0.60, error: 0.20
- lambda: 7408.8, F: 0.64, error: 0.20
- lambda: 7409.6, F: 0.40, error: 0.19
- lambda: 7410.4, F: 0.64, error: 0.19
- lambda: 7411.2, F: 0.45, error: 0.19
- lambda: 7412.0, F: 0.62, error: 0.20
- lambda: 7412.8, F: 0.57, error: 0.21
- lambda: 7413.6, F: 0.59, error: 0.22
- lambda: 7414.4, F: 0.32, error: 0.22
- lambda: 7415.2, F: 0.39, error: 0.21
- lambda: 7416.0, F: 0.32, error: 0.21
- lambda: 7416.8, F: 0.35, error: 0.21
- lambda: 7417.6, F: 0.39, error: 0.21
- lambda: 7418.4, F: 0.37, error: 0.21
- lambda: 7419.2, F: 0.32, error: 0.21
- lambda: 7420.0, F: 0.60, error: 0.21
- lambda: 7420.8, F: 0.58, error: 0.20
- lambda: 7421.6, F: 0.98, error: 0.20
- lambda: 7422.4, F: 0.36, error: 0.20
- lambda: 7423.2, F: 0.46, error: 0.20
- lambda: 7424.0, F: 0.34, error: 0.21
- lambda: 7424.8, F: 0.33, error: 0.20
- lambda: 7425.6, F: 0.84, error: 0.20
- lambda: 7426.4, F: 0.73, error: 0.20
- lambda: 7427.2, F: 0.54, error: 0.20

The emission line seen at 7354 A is [S II]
